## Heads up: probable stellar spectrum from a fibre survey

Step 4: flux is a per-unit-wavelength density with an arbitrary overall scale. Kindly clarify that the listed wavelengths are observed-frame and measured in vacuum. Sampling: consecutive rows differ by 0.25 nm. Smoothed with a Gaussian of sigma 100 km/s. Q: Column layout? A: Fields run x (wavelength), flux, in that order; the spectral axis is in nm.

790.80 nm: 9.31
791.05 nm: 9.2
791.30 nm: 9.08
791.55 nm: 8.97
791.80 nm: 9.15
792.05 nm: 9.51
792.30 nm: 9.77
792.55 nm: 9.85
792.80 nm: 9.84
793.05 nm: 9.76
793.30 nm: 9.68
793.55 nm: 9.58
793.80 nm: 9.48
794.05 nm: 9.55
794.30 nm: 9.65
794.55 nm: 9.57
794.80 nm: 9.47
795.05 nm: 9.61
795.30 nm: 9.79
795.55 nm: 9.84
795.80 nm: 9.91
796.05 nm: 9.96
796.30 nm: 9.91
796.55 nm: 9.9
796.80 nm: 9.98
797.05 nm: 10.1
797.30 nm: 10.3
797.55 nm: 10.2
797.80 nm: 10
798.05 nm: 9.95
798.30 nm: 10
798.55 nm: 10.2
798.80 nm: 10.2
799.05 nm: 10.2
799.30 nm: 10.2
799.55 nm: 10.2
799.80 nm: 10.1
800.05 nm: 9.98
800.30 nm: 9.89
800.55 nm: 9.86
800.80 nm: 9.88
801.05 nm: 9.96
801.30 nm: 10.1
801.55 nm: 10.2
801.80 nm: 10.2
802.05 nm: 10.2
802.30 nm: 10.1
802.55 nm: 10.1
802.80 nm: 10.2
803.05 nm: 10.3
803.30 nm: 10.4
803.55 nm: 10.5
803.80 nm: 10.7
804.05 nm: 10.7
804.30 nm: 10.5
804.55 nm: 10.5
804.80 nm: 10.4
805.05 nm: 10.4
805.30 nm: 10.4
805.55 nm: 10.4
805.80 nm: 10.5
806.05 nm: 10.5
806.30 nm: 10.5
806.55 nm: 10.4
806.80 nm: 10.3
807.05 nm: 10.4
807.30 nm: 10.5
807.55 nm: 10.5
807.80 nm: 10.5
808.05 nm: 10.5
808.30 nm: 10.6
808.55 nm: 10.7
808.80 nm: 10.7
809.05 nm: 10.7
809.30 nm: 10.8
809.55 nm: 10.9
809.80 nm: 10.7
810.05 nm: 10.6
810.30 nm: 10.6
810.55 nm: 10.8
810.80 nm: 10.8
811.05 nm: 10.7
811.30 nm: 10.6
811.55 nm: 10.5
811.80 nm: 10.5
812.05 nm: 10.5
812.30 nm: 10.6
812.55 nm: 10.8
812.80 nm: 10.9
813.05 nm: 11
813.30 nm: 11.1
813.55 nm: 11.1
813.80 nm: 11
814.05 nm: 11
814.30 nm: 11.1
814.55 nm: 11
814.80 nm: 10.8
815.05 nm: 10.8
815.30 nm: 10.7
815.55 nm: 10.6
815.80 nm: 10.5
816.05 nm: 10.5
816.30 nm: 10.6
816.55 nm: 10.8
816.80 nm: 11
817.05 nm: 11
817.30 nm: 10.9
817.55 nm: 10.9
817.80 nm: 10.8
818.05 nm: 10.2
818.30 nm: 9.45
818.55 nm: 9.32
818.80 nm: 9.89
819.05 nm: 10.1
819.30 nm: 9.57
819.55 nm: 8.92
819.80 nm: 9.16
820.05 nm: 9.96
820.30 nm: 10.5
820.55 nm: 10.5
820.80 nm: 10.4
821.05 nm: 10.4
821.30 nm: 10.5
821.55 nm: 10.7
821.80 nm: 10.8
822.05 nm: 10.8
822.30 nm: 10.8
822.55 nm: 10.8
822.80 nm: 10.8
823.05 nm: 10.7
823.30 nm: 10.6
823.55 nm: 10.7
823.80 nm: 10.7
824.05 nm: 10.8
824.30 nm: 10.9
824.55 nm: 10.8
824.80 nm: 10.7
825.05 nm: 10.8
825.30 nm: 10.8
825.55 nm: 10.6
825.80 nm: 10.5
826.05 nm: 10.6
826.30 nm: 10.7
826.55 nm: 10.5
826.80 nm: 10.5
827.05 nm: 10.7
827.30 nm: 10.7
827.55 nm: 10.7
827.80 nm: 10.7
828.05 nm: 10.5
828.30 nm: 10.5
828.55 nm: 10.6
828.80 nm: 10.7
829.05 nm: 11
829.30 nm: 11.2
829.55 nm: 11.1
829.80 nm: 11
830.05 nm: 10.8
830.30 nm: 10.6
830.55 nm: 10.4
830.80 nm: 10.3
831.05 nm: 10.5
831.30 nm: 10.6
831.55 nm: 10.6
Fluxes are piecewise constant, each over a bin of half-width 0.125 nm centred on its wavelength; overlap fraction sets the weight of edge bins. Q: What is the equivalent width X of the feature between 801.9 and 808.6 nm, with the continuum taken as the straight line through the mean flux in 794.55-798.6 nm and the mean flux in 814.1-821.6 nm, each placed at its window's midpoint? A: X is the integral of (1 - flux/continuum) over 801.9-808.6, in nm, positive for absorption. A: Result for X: -0.207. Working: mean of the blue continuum 9.93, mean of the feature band 10.4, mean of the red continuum 10.4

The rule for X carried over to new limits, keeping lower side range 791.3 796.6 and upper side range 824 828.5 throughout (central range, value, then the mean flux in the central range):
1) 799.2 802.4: -0.068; 10.1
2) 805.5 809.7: -0.202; 10.6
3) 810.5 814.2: -0.207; 10.8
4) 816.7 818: -0.062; 10.9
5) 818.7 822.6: 0.096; 10.2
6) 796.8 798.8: -0.071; 10.1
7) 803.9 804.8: -0.052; 10.5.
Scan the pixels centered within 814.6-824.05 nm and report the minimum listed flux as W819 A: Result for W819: 8.92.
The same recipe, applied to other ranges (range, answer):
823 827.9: 10.5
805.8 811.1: 10.3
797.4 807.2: 9.86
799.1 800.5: 9.89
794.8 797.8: 9.61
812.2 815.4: 10.6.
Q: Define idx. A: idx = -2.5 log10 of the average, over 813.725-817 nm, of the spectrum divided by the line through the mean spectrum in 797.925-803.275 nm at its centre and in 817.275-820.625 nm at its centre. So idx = -0.08 mag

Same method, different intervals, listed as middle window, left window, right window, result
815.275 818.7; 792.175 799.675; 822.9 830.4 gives -0.01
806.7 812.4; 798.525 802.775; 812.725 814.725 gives 0.01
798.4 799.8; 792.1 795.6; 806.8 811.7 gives -0.02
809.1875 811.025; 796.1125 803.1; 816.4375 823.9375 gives -0.05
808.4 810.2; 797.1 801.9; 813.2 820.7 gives -0.04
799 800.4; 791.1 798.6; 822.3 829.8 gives -0.02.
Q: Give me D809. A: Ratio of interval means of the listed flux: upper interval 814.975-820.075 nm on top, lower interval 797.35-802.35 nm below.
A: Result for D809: 1.02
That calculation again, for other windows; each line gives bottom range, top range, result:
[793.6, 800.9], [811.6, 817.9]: 1.09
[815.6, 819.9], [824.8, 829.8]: 1.05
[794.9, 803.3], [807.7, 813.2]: 1.06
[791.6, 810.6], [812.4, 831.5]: 1.04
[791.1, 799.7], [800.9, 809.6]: 1.06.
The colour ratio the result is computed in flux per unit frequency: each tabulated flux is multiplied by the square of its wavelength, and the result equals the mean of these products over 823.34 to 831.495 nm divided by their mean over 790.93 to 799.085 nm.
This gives 1.19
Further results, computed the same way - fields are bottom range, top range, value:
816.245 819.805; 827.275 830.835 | 1.08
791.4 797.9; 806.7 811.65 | 1.13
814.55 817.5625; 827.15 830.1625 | 1.03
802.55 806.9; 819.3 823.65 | 1.04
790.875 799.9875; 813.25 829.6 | 1.15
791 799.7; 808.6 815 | 1.15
